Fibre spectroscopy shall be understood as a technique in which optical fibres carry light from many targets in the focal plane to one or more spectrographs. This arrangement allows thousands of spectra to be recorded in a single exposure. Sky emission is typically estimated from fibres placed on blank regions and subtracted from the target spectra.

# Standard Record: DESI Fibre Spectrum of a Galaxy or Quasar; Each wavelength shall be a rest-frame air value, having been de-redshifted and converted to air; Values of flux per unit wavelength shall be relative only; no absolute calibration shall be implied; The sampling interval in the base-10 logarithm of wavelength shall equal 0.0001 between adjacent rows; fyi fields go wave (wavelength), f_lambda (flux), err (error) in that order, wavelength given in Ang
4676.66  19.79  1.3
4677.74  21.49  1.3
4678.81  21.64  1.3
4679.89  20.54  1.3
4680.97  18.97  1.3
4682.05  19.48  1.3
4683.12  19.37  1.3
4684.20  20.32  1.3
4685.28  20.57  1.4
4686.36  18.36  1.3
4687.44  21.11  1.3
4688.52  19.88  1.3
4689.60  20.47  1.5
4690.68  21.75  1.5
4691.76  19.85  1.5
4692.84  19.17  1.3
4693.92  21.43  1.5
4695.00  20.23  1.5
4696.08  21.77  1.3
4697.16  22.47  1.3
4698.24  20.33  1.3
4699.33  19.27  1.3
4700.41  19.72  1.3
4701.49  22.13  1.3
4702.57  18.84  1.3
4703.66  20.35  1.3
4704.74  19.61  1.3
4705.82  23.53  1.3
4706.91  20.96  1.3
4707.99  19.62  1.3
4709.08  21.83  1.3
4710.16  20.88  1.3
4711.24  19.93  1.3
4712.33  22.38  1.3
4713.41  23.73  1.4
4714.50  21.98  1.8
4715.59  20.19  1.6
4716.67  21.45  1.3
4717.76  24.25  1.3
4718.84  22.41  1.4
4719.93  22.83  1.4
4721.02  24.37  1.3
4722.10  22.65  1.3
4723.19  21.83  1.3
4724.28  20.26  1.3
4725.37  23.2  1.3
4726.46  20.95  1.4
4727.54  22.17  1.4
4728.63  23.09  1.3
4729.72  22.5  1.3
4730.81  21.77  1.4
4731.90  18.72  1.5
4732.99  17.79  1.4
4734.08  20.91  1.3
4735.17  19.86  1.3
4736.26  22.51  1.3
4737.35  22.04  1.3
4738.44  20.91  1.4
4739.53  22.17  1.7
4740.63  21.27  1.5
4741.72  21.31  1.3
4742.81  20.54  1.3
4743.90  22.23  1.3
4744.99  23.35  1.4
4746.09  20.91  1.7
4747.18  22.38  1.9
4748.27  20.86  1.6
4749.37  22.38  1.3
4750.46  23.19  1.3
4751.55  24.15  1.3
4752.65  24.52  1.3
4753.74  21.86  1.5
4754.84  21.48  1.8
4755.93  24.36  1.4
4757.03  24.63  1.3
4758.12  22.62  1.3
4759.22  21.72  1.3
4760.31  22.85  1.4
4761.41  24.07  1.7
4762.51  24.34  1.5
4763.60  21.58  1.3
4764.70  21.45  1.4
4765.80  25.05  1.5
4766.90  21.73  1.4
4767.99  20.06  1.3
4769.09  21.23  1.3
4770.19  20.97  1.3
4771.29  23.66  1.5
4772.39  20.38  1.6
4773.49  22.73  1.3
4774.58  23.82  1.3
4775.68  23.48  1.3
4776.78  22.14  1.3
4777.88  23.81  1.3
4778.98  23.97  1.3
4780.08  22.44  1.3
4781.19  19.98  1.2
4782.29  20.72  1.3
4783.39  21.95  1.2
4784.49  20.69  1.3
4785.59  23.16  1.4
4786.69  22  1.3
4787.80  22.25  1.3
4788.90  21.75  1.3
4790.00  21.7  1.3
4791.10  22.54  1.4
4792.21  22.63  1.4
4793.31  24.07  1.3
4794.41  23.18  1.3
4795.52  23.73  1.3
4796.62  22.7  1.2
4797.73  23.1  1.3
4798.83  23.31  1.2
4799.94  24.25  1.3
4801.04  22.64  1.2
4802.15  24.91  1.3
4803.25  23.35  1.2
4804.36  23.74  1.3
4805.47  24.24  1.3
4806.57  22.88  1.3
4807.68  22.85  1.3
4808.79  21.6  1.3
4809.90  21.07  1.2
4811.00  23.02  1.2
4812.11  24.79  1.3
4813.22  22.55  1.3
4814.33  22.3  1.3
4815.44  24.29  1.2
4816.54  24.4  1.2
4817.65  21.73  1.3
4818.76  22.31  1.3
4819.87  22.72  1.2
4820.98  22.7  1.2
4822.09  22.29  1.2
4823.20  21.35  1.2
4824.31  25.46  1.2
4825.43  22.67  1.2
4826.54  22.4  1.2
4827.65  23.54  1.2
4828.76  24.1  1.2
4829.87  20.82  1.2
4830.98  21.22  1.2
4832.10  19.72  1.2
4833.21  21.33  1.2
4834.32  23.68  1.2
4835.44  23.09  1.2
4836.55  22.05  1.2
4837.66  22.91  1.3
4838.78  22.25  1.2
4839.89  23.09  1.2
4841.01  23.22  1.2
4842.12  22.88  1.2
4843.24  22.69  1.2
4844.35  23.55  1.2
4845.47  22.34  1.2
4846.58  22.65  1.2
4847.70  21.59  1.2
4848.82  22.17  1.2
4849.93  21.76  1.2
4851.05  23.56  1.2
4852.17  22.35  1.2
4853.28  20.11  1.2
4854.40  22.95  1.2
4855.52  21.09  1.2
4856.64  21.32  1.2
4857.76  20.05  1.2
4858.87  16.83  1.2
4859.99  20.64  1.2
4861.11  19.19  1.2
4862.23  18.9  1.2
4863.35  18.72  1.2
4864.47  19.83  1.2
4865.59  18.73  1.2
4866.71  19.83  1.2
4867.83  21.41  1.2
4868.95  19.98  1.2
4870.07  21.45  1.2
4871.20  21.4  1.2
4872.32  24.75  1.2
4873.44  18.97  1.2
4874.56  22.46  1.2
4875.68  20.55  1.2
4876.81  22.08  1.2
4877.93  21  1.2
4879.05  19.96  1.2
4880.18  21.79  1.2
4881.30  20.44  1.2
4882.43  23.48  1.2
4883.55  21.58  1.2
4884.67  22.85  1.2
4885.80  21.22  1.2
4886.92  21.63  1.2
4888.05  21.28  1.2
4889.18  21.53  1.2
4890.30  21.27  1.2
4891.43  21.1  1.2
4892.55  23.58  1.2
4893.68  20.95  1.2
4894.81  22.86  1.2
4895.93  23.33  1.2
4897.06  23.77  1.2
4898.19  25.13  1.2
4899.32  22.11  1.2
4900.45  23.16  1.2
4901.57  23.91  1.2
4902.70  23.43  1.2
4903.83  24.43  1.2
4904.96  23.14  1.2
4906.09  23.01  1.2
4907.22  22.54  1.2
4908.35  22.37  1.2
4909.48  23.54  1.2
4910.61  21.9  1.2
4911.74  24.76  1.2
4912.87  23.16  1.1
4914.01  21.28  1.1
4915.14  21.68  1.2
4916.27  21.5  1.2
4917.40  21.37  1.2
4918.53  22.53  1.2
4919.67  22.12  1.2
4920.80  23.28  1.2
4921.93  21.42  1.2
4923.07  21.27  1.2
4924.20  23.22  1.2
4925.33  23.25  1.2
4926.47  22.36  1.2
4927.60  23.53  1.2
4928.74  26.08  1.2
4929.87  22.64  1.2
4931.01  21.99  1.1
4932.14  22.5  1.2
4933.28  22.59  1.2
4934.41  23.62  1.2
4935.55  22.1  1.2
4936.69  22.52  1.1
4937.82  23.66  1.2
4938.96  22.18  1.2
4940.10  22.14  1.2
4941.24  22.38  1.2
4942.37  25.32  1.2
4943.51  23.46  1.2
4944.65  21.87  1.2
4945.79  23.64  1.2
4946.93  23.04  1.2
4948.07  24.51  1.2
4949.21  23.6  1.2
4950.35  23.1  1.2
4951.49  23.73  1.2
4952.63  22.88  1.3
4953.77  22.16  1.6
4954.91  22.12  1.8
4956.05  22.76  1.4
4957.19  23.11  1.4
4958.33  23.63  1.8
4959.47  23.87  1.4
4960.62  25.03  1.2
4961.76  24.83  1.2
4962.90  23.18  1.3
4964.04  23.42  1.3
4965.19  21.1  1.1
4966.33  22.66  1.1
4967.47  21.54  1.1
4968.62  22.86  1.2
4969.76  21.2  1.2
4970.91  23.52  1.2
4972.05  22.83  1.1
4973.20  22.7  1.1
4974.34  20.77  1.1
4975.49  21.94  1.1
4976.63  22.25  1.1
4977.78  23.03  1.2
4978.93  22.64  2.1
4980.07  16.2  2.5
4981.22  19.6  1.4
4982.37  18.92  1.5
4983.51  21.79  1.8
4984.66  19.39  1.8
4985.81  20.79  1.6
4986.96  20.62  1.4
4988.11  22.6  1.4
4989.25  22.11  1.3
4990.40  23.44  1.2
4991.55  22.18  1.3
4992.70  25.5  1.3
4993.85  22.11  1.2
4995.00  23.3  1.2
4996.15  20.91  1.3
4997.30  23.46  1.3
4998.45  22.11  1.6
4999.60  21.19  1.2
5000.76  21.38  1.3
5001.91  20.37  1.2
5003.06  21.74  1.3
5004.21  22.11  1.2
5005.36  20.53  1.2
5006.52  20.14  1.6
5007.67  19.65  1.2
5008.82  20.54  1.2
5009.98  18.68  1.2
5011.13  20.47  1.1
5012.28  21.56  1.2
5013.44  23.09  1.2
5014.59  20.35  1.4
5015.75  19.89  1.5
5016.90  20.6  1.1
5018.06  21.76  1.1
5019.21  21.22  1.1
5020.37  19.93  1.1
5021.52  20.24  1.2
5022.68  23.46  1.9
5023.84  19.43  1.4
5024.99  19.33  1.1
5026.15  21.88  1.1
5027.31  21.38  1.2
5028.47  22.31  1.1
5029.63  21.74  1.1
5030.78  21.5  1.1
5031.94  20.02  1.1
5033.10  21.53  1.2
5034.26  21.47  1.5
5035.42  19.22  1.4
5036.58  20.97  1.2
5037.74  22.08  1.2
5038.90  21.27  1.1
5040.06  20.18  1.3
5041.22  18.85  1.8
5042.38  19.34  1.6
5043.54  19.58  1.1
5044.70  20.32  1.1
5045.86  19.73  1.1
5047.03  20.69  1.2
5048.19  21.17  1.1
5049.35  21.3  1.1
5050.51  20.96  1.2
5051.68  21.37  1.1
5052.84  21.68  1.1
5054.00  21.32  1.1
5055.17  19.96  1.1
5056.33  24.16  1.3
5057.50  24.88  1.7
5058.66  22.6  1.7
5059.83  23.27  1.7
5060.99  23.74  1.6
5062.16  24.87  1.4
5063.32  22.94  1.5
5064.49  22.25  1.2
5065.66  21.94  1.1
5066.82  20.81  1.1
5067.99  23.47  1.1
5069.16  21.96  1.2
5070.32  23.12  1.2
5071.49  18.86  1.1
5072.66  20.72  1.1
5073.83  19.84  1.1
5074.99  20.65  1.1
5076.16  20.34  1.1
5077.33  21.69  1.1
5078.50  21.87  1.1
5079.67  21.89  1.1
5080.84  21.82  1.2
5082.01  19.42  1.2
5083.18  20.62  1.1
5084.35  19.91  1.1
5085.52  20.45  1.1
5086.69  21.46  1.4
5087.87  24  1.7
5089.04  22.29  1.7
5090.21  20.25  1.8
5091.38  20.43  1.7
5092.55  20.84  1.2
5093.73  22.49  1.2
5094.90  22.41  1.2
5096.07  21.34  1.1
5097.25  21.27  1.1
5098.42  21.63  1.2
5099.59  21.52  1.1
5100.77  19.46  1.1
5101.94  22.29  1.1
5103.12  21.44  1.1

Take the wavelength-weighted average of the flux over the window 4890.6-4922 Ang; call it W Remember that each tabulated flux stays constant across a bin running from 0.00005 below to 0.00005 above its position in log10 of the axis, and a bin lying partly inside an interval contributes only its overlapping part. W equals 22.8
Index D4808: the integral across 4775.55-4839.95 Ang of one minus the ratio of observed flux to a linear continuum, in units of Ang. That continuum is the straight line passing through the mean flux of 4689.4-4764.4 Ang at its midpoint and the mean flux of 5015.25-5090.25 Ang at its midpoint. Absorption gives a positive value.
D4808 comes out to -3.2 Ang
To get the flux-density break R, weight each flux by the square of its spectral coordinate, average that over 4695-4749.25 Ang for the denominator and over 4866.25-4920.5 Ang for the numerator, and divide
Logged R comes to 1.11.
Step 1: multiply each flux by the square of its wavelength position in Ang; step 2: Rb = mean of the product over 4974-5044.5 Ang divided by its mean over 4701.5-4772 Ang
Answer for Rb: 1.08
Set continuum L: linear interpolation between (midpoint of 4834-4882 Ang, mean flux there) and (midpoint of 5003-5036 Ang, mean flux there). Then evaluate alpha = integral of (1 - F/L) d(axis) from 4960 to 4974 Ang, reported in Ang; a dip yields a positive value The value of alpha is -1.2 Ang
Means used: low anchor 21.4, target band 22.9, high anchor 20.9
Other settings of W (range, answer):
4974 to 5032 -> 21.2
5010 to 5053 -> 20.8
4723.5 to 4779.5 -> 22.2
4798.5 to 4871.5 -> 22.1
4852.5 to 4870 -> 20.1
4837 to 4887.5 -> 21.4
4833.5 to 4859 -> 22.2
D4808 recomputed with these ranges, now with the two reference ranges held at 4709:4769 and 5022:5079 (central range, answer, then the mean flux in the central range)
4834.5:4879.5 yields 0.9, 21.4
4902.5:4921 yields -0.8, 22.7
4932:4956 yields -1.5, 23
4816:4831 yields -0.6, 22.7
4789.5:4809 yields -1.1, 23.2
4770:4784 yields -0.2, 22.3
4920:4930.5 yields -0.6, 23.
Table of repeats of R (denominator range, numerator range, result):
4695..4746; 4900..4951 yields 1.16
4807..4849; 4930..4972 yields 1.07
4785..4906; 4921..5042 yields 1.04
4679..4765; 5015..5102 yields 1.14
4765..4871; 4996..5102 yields 1.05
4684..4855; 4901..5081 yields 1.09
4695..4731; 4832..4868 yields 1.05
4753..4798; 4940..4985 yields 1.08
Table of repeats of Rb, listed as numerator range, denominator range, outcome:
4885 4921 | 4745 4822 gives 1.04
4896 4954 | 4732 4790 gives 1.11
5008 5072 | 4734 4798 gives 1.07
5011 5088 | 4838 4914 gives 1.04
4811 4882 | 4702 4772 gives 1.04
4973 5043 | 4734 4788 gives 1.05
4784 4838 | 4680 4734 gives 1.13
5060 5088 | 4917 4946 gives 1.00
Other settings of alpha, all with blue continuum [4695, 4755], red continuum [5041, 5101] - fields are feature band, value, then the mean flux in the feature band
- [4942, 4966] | -2.0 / 23.3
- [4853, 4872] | 1.2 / 20.2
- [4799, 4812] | -1.0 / 23.2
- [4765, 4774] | -0.2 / 21.9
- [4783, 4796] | -0.5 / 22.5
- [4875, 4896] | -0.1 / 21.7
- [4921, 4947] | -1.7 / 22.9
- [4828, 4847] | -0.8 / 22.5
